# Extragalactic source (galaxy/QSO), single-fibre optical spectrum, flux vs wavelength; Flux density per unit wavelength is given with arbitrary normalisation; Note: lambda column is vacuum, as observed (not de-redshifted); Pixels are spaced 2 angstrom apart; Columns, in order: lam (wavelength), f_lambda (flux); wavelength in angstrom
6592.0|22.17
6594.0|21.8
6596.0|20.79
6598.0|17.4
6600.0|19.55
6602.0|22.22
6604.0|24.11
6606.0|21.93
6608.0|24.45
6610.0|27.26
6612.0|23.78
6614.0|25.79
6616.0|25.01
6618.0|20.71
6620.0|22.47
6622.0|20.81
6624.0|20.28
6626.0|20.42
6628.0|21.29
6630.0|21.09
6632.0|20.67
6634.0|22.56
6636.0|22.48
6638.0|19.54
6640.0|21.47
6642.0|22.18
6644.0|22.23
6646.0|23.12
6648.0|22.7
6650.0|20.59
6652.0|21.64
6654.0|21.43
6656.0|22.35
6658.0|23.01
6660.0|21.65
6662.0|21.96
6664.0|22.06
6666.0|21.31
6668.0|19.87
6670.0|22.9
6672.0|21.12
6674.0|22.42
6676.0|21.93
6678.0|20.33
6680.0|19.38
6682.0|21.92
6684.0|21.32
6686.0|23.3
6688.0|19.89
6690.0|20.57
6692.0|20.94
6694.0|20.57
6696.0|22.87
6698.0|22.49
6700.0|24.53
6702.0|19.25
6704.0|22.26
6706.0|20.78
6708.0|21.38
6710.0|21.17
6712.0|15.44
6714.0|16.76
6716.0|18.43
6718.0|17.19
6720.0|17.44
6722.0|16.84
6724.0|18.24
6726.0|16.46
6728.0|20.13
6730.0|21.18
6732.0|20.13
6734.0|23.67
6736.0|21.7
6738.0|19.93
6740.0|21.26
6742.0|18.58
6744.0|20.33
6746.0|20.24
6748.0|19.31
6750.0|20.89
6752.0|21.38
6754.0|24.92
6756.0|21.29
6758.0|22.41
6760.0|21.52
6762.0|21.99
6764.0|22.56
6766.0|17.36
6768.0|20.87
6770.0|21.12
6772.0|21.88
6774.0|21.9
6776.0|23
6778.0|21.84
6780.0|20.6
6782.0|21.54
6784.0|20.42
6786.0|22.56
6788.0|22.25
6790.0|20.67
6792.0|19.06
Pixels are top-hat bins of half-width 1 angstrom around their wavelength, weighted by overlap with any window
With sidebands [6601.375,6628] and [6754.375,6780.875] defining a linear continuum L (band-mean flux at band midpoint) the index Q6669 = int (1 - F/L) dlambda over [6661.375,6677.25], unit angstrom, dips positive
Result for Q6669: 0.55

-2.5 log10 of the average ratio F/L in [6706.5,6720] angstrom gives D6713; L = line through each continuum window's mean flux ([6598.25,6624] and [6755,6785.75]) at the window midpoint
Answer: 0.19 mag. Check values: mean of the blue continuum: 22.9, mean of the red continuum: 21.4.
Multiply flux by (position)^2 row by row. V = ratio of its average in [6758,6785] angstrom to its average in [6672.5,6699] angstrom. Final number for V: 1.02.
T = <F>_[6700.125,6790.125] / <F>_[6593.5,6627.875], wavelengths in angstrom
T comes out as 0.9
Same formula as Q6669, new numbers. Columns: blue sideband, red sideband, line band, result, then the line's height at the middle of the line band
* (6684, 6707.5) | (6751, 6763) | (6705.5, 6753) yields 5.2 angstrom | 21.9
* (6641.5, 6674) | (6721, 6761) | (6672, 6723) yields 2.1 angstrom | 21.2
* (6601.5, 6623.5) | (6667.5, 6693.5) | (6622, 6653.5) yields 1.6 angstrom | 22.6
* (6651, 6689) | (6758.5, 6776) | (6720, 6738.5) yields 1.5 angstrom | 21.4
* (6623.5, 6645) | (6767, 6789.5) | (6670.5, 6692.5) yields 0.2 angstrom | 21.4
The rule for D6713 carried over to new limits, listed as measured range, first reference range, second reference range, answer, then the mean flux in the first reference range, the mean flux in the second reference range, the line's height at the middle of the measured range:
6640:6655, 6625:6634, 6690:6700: -0.03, 21.1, 21.9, 21.3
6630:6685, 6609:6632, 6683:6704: 0.02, 22.5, 21.6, 22.1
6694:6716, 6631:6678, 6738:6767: 0.04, 21.8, 21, 21.4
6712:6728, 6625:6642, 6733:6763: 0.22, 21.2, 21.3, 21.3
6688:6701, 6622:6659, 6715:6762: -0.05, 21.6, 20.2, 20.8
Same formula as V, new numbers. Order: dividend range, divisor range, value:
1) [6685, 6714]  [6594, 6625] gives 0.96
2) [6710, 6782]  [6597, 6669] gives 0.95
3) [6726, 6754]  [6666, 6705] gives 0.98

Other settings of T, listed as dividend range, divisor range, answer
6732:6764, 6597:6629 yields 0.95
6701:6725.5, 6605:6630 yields 0.82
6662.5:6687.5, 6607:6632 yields 0.95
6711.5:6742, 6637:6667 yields 0.87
